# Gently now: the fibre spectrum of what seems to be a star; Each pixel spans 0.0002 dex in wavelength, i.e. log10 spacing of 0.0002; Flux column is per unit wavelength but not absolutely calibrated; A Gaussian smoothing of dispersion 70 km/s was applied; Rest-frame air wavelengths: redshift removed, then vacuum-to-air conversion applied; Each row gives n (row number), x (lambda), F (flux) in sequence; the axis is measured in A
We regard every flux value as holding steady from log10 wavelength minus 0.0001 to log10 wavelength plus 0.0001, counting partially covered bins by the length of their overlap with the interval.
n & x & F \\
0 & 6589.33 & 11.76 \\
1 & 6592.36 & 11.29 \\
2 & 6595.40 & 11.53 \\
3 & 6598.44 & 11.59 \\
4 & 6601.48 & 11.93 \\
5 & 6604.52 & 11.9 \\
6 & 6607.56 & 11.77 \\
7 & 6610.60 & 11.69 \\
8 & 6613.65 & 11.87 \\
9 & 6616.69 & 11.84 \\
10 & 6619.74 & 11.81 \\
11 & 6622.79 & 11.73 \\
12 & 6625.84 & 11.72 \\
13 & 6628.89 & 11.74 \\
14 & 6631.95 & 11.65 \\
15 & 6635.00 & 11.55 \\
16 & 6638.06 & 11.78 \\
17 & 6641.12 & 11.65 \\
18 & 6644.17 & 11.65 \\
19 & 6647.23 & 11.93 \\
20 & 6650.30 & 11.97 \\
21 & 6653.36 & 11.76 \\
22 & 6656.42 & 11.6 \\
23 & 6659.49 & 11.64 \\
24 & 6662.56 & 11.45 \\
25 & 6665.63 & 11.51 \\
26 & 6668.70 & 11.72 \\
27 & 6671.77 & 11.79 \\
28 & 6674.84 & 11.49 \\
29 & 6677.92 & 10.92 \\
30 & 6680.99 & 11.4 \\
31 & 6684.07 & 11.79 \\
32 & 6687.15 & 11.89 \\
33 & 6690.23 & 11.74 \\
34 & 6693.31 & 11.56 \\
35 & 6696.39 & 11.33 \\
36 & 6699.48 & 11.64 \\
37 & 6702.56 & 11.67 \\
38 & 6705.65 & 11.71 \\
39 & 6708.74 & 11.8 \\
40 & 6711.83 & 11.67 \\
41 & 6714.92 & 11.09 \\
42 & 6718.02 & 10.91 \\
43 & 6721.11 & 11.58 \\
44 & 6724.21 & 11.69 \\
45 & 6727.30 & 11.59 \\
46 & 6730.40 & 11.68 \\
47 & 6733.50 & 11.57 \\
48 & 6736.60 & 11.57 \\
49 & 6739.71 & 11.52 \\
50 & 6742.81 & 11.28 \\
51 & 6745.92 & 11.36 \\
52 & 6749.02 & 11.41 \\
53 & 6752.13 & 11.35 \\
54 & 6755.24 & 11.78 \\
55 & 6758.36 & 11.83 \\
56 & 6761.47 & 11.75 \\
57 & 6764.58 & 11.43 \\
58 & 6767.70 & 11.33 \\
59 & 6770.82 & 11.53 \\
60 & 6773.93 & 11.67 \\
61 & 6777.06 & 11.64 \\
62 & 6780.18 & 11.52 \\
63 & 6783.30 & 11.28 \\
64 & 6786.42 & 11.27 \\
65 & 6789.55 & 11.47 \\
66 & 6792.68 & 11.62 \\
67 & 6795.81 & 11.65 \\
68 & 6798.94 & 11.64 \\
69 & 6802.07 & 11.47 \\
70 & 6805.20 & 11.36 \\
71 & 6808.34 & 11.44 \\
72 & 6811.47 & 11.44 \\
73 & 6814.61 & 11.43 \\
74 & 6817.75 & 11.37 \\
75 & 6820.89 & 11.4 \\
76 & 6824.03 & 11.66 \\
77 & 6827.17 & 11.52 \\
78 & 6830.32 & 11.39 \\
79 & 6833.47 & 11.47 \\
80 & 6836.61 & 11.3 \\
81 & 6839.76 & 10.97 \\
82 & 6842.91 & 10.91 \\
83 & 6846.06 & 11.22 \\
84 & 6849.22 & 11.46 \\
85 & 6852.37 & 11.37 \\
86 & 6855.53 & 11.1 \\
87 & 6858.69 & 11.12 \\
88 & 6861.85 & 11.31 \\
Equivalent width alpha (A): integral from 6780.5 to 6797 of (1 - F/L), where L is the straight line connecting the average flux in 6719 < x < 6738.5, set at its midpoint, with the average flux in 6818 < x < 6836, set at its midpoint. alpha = 0.1 A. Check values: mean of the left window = 11.6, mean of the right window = 11.5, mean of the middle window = 11.5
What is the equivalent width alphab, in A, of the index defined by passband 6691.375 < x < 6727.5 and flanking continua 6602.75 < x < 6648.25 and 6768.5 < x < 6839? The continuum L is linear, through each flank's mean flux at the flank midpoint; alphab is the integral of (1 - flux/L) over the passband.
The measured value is 0.3 A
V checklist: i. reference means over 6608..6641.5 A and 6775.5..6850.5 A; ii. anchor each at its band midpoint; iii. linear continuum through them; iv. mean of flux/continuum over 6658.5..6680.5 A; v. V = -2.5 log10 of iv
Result 0.015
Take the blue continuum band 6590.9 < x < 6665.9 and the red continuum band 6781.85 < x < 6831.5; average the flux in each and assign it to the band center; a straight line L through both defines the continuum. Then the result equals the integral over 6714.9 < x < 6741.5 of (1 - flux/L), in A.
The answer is 0.2 A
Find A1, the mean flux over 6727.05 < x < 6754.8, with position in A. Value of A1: 11.5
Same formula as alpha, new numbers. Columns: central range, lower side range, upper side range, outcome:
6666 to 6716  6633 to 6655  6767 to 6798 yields 0.40 A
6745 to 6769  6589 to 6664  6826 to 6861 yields -0.21 A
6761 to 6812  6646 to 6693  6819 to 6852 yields -0.33 A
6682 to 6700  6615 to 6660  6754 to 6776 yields 0.05 A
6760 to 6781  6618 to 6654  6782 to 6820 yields -0.08 A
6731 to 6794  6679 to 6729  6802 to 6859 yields -0.29 A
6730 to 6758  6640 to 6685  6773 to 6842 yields 0.03 A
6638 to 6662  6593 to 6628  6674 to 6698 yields -0.22 A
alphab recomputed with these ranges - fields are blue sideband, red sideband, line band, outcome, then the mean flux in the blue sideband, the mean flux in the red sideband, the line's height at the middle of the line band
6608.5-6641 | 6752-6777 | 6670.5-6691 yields 0.2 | 11.7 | 11.6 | 11.7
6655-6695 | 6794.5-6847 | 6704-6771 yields -0.1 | 11.6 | 11.4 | 11.5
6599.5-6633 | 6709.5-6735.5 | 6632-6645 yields 0.1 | 11.8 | 11.5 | 11.7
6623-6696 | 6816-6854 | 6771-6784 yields -0.1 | 11.6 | 11.3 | 11.4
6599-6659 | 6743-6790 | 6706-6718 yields 0.1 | 11.8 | 11.5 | 11.6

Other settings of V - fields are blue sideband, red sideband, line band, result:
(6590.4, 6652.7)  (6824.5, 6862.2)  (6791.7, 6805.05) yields -0.02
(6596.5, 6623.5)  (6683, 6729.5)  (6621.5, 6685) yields 0.01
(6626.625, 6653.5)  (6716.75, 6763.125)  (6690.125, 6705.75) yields 0.00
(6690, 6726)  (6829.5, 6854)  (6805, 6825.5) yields -0.01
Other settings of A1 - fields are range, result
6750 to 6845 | 11.5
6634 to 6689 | 11.6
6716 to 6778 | 11.5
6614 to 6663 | 11.7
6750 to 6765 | 11.6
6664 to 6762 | 11.5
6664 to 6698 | 11.6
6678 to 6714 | 11.6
